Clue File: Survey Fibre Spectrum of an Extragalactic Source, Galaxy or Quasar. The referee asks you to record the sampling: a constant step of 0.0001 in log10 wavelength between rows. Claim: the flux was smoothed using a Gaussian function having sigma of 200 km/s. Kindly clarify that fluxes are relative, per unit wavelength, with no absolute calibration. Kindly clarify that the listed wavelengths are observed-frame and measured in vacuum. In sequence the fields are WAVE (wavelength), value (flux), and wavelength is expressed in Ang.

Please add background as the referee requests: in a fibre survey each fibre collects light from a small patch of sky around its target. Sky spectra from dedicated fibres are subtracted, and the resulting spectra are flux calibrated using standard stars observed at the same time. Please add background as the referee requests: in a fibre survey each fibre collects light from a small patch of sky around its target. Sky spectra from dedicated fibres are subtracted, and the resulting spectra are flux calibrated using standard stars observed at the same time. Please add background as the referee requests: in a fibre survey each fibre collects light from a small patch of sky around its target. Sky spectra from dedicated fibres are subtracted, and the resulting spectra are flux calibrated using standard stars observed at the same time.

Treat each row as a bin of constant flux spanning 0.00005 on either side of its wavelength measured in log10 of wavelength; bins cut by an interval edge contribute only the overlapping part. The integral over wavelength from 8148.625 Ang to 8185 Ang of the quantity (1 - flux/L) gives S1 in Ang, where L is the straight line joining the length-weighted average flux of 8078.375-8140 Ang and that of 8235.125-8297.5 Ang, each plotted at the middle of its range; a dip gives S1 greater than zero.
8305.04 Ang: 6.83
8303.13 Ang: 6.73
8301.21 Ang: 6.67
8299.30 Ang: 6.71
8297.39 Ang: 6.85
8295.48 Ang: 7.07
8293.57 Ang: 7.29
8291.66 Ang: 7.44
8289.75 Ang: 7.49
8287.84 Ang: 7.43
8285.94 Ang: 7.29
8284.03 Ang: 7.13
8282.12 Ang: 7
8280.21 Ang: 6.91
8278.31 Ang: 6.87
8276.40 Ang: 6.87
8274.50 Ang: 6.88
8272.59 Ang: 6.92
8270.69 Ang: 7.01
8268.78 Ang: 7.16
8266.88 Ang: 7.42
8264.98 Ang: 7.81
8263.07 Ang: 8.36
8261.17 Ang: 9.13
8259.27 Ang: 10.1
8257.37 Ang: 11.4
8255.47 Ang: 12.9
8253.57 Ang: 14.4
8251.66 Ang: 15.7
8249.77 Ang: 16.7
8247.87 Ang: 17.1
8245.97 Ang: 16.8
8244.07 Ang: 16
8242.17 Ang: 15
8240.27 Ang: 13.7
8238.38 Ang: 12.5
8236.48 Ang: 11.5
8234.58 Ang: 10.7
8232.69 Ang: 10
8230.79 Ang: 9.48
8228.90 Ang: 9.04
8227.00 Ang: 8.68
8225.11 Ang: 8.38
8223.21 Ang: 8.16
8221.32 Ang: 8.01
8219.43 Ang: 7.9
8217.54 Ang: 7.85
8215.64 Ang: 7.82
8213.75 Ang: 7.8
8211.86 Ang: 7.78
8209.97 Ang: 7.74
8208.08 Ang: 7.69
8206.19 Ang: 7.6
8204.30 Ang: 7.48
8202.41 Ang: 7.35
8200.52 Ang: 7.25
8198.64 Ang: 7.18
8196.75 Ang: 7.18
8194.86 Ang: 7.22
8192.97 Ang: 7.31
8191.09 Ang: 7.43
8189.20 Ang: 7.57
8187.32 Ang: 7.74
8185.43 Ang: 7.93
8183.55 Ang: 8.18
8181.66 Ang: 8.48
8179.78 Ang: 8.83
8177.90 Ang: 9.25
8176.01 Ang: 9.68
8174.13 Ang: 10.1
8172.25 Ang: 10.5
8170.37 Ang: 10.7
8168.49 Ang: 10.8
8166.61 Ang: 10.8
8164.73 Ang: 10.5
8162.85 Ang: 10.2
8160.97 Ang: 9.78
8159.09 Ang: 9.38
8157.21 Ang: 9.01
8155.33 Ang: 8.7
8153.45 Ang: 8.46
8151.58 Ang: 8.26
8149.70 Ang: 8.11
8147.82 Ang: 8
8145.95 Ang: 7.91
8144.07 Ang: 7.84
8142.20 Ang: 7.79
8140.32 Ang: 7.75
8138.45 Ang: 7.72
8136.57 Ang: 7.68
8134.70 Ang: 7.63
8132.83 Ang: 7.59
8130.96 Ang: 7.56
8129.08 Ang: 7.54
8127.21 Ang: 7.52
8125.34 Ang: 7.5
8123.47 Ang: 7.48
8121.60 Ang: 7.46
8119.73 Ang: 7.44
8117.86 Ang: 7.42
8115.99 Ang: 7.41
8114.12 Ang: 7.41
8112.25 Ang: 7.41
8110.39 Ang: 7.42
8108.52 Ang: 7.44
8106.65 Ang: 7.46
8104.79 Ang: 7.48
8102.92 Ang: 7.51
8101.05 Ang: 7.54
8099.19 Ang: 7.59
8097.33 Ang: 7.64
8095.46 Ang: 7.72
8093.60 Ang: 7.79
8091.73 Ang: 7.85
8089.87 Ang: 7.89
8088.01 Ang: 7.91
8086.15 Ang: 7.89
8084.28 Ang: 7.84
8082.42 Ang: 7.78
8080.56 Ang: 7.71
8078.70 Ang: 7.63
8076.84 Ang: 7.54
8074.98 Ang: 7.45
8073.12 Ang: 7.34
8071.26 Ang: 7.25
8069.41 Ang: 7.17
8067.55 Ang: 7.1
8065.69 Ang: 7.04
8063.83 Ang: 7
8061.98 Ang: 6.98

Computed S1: -4.0 Ang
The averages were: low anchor 7.6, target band 9.43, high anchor 10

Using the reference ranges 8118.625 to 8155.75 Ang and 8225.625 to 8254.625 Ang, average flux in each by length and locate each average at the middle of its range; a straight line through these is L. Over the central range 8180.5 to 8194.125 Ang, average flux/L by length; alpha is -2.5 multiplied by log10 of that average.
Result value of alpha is 0.31 mag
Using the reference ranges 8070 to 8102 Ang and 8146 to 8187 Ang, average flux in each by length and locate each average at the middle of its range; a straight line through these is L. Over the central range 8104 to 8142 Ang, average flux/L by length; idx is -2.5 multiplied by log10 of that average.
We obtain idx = 0.12 mag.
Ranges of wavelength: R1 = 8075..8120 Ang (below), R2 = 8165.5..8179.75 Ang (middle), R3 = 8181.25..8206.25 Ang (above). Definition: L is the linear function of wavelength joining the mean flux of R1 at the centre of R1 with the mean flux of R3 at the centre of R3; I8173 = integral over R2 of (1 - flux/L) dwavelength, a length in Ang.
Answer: -4.93 Ang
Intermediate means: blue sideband 7.61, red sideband 7.54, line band 10.2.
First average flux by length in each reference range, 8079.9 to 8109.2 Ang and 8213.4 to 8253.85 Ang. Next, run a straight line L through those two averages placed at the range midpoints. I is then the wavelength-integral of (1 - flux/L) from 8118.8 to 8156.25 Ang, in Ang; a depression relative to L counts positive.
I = 4.6 Ang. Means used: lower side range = 7.69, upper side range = 11.5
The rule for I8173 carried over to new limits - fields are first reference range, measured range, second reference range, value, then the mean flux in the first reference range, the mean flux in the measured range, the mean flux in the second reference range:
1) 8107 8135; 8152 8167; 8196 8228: -3.78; 7.48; 9.51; 7.76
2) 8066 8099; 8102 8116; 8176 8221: 0.38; 7.61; 7.45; 7.81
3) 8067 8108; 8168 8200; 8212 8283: 1.98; 7.6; 8.54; 10.1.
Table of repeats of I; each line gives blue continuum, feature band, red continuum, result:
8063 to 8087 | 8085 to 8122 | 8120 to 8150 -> -0.17 Ang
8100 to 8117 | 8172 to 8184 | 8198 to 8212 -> -2.84 Ang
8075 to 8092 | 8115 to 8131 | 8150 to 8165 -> 1.96 Ang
